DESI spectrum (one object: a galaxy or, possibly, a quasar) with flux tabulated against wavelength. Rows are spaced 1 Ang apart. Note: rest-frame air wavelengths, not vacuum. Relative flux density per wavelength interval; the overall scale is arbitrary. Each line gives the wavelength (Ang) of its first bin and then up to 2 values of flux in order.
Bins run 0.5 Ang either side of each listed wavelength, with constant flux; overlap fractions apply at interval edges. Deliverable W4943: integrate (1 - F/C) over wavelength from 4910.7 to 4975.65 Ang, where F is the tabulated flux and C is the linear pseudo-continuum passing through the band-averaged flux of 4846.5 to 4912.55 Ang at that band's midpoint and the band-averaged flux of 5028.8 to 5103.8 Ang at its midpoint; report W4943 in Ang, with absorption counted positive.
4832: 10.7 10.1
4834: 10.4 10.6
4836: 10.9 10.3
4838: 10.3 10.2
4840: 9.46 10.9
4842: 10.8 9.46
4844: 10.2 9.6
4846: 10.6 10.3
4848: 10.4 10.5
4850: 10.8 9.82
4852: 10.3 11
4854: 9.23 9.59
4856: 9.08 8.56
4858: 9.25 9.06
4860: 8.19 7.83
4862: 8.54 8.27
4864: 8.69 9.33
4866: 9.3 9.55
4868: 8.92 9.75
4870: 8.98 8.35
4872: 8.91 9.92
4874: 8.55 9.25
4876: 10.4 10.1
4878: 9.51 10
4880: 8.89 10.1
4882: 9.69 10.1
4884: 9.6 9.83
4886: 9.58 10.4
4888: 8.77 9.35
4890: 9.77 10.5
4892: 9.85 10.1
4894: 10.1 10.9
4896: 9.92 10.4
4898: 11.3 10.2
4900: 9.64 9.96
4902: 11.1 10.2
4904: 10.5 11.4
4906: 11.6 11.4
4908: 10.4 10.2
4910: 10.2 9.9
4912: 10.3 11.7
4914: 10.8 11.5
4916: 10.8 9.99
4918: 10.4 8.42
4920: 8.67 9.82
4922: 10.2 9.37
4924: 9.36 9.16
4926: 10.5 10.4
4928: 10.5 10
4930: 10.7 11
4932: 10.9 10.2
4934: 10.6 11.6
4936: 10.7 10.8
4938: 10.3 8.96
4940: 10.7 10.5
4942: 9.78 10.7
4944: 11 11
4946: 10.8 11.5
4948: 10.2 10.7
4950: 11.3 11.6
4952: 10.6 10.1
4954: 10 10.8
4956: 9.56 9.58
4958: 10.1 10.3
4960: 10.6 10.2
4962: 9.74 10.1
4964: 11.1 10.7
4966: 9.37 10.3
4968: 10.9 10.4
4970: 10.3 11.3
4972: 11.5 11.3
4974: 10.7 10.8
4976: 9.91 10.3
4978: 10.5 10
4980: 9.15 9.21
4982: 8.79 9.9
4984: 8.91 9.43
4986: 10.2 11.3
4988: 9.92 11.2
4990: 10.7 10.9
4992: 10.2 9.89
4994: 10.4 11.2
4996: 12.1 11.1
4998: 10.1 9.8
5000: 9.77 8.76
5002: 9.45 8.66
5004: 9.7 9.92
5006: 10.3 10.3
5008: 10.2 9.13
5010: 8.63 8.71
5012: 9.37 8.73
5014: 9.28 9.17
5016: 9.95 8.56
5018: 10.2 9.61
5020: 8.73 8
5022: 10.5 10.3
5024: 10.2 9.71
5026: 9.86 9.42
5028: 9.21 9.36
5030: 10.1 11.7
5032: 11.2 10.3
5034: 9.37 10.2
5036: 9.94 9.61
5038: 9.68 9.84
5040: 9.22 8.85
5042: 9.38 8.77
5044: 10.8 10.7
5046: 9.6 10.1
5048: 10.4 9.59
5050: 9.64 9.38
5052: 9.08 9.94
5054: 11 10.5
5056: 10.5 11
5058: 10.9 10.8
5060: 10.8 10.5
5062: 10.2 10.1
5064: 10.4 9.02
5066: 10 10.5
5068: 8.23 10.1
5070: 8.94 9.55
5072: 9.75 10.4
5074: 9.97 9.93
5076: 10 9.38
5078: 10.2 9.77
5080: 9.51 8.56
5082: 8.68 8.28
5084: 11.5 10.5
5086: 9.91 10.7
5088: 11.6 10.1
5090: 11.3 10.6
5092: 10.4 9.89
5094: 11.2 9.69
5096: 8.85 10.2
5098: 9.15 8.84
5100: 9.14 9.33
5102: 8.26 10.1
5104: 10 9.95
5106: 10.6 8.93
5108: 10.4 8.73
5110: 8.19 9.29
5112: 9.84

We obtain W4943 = -3.8 Ang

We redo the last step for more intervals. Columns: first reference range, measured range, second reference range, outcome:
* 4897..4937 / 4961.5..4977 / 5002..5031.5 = -0.91 Ang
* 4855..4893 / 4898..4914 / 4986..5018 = -1.91 Ang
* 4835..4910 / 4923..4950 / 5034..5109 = -1.67 Ang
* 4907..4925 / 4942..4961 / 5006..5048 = -1.07 Ang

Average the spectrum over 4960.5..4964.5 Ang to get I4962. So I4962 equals 10.3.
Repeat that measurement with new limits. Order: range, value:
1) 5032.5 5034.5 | 9.84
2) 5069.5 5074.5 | 9.72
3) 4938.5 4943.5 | 10.1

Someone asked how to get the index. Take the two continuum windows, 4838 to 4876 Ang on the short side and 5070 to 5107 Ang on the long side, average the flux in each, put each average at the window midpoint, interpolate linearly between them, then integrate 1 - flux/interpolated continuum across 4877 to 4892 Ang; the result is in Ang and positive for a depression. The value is -0.28 Ang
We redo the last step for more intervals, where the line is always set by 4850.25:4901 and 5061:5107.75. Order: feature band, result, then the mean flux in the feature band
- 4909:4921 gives -0.77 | 10.2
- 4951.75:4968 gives -0.91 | 10.2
